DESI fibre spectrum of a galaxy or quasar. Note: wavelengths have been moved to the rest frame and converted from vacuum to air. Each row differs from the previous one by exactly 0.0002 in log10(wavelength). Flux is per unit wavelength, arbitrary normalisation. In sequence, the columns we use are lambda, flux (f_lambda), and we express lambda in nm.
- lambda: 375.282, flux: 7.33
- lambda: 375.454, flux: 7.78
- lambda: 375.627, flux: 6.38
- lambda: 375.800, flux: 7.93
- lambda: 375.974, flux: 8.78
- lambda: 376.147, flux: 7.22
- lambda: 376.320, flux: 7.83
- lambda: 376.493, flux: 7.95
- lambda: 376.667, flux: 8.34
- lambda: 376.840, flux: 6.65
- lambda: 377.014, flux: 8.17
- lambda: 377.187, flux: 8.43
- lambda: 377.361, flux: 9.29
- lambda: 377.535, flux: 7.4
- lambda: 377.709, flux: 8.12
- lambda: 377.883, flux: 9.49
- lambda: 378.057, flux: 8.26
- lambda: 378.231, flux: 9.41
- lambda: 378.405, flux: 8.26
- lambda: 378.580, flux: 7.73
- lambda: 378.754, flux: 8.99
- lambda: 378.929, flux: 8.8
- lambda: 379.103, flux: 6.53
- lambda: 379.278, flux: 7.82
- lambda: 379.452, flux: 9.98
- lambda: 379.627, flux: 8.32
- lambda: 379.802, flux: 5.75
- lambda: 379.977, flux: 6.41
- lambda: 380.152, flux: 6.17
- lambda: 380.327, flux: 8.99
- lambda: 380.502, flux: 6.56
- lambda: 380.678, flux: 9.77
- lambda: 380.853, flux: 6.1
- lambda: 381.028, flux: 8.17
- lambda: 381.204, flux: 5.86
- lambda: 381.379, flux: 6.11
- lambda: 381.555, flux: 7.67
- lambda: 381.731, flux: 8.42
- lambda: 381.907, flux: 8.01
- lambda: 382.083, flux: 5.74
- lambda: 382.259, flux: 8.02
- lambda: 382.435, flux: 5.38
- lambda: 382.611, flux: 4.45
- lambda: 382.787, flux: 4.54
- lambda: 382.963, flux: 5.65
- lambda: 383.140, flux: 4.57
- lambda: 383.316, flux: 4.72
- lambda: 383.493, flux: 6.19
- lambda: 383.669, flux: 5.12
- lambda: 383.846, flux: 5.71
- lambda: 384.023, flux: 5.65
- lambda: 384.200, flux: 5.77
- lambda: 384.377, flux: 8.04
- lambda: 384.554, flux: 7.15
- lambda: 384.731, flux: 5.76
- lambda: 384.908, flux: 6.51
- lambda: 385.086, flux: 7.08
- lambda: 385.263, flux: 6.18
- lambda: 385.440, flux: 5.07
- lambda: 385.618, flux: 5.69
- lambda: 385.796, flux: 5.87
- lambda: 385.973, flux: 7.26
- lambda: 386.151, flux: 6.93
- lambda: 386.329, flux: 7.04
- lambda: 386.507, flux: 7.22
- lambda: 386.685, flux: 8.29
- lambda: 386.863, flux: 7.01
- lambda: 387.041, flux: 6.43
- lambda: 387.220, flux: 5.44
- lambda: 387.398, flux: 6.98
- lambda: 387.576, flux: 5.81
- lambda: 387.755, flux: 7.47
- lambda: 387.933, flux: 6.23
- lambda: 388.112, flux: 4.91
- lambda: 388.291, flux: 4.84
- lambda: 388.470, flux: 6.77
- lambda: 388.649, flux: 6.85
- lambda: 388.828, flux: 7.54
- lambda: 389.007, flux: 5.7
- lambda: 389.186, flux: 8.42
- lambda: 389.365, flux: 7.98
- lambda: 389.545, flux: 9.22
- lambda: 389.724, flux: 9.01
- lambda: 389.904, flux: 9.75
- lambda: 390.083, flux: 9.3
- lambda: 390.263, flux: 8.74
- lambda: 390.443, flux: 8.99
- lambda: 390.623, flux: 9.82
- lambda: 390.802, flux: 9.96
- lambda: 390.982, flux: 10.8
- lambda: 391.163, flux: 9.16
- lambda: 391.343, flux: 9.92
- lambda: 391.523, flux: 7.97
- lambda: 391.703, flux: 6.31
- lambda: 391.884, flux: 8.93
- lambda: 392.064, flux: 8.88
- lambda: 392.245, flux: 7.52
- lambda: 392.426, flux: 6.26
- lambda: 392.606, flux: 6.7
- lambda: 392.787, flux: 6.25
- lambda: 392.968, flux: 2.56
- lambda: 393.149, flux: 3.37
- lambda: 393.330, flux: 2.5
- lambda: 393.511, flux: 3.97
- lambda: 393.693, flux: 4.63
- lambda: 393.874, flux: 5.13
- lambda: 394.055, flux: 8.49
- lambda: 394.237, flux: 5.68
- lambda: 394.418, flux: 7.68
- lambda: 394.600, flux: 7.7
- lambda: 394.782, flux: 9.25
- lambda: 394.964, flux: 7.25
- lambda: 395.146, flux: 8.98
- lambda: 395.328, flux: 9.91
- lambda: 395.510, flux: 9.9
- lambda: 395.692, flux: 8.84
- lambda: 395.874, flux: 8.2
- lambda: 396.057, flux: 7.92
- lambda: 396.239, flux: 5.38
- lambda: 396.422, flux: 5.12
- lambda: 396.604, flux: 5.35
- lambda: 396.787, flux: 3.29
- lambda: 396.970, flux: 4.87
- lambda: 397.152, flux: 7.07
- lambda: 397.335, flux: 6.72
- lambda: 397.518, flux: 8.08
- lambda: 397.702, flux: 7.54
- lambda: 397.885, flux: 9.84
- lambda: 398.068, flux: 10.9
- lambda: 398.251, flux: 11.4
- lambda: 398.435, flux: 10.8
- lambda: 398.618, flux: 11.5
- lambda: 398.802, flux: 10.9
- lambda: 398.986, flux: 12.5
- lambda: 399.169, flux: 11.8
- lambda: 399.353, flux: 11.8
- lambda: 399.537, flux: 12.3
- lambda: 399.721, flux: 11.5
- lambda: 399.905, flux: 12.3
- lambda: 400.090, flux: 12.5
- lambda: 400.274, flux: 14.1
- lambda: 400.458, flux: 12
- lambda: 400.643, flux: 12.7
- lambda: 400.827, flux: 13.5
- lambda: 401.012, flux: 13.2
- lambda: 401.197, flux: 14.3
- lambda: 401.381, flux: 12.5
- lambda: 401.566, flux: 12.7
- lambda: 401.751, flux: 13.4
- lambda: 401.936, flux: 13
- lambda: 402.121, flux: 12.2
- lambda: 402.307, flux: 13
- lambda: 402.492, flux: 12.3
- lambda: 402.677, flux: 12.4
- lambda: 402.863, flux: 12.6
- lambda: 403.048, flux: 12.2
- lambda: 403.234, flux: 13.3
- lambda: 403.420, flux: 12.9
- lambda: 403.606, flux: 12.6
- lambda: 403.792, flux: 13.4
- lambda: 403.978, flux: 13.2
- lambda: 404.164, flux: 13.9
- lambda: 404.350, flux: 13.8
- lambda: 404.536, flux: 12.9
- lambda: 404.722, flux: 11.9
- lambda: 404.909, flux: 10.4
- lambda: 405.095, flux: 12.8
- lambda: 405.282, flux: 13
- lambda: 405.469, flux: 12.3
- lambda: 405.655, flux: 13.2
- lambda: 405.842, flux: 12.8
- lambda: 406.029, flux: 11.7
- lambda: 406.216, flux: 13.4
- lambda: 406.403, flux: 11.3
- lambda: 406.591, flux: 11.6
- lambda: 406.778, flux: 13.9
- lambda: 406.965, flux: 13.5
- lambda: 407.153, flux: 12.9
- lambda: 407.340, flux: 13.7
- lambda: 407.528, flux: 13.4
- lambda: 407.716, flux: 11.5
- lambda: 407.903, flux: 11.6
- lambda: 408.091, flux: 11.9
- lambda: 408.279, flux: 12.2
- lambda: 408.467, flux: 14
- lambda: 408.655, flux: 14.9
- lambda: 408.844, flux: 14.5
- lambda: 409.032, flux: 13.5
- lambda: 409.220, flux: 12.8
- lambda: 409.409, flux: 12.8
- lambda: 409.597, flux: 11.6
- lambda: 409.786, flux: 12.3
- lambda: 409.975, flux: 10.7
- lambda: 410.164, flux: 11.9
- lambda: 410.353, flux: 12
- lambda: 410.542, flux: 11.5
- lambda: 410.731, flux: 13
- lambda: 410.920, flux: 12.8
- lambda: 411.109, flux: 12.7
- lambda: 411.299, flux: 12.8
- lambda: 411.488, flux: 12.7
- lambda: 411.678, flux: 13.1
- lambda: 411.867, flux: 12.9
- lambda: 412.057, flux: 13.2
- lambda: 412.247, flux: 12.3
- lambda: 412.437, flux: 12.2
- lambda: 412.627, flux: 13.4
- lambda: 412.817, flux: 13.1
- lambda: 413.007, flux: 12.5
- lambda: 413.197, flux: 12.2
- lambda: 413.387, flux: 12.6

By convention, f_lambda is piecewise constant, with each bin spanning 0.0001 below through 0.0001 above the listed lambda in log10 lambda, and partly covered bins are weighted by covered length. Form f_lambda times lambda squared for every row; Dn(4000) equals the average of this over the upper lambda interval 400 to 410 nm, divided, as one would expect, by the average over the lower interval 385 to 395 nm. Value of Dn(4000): 1.9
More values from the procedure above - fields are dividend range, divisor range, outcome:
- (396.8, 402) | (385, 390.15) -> 1.70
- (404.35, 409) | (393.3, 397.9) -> 1.95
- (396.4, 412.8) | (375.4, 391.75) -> 1.83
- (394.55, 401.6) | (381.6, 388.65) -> 1.69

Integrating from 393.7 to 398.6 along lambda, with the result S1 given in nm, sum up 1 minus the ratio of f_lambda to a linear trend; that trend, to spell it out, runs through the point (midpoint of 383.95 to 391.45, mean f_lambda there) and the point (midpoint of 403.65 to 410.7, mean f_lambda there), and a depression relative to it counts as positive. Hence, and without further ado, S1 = 0.98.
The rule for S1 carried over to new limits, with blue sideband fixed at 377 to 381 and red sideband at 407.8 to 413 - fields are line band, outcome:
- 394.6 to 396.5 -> 0.43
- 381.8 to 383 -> 0.35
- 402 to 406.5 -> -0.34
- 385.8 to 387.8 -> 0.51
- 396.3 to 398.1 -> 0.67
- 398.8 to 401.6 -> -0.36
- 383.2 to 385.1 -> 0.58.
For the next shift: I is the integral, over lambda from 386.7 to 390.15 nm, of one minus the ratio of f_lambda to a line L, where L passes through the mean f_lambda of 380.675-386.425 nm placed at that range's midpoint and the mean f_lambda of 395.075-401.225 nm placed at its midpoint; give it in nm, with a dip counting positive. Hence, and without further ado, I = 0.17 nm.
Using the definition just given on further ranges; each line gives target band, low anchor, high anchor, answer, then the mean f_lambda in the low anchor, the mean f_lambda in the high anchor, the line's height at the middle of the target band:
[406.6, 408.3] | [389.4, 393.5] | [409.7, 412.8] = -0.17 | 7.74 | 12.5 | 11.6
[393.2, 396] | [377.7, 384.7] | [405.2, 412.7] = 0.75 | 7.03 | 12.7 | 9.76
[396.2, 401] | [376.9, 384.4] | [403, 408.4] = 0.53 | 7.16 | 12.7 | 11.1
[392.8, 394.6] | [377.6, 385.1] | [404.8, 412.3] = 0.84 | 7.01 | 12.6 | 9.56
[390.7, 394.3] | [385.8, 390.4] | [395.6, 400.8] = 0.63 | 7.24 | 9.6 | 8.27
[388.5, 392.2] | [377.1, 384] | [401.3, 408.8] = 0.32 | 7.18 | 12.8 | 9.42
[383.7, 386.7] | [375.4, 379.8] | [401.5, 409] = 0.94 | 8.11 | 12.8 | 9.4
